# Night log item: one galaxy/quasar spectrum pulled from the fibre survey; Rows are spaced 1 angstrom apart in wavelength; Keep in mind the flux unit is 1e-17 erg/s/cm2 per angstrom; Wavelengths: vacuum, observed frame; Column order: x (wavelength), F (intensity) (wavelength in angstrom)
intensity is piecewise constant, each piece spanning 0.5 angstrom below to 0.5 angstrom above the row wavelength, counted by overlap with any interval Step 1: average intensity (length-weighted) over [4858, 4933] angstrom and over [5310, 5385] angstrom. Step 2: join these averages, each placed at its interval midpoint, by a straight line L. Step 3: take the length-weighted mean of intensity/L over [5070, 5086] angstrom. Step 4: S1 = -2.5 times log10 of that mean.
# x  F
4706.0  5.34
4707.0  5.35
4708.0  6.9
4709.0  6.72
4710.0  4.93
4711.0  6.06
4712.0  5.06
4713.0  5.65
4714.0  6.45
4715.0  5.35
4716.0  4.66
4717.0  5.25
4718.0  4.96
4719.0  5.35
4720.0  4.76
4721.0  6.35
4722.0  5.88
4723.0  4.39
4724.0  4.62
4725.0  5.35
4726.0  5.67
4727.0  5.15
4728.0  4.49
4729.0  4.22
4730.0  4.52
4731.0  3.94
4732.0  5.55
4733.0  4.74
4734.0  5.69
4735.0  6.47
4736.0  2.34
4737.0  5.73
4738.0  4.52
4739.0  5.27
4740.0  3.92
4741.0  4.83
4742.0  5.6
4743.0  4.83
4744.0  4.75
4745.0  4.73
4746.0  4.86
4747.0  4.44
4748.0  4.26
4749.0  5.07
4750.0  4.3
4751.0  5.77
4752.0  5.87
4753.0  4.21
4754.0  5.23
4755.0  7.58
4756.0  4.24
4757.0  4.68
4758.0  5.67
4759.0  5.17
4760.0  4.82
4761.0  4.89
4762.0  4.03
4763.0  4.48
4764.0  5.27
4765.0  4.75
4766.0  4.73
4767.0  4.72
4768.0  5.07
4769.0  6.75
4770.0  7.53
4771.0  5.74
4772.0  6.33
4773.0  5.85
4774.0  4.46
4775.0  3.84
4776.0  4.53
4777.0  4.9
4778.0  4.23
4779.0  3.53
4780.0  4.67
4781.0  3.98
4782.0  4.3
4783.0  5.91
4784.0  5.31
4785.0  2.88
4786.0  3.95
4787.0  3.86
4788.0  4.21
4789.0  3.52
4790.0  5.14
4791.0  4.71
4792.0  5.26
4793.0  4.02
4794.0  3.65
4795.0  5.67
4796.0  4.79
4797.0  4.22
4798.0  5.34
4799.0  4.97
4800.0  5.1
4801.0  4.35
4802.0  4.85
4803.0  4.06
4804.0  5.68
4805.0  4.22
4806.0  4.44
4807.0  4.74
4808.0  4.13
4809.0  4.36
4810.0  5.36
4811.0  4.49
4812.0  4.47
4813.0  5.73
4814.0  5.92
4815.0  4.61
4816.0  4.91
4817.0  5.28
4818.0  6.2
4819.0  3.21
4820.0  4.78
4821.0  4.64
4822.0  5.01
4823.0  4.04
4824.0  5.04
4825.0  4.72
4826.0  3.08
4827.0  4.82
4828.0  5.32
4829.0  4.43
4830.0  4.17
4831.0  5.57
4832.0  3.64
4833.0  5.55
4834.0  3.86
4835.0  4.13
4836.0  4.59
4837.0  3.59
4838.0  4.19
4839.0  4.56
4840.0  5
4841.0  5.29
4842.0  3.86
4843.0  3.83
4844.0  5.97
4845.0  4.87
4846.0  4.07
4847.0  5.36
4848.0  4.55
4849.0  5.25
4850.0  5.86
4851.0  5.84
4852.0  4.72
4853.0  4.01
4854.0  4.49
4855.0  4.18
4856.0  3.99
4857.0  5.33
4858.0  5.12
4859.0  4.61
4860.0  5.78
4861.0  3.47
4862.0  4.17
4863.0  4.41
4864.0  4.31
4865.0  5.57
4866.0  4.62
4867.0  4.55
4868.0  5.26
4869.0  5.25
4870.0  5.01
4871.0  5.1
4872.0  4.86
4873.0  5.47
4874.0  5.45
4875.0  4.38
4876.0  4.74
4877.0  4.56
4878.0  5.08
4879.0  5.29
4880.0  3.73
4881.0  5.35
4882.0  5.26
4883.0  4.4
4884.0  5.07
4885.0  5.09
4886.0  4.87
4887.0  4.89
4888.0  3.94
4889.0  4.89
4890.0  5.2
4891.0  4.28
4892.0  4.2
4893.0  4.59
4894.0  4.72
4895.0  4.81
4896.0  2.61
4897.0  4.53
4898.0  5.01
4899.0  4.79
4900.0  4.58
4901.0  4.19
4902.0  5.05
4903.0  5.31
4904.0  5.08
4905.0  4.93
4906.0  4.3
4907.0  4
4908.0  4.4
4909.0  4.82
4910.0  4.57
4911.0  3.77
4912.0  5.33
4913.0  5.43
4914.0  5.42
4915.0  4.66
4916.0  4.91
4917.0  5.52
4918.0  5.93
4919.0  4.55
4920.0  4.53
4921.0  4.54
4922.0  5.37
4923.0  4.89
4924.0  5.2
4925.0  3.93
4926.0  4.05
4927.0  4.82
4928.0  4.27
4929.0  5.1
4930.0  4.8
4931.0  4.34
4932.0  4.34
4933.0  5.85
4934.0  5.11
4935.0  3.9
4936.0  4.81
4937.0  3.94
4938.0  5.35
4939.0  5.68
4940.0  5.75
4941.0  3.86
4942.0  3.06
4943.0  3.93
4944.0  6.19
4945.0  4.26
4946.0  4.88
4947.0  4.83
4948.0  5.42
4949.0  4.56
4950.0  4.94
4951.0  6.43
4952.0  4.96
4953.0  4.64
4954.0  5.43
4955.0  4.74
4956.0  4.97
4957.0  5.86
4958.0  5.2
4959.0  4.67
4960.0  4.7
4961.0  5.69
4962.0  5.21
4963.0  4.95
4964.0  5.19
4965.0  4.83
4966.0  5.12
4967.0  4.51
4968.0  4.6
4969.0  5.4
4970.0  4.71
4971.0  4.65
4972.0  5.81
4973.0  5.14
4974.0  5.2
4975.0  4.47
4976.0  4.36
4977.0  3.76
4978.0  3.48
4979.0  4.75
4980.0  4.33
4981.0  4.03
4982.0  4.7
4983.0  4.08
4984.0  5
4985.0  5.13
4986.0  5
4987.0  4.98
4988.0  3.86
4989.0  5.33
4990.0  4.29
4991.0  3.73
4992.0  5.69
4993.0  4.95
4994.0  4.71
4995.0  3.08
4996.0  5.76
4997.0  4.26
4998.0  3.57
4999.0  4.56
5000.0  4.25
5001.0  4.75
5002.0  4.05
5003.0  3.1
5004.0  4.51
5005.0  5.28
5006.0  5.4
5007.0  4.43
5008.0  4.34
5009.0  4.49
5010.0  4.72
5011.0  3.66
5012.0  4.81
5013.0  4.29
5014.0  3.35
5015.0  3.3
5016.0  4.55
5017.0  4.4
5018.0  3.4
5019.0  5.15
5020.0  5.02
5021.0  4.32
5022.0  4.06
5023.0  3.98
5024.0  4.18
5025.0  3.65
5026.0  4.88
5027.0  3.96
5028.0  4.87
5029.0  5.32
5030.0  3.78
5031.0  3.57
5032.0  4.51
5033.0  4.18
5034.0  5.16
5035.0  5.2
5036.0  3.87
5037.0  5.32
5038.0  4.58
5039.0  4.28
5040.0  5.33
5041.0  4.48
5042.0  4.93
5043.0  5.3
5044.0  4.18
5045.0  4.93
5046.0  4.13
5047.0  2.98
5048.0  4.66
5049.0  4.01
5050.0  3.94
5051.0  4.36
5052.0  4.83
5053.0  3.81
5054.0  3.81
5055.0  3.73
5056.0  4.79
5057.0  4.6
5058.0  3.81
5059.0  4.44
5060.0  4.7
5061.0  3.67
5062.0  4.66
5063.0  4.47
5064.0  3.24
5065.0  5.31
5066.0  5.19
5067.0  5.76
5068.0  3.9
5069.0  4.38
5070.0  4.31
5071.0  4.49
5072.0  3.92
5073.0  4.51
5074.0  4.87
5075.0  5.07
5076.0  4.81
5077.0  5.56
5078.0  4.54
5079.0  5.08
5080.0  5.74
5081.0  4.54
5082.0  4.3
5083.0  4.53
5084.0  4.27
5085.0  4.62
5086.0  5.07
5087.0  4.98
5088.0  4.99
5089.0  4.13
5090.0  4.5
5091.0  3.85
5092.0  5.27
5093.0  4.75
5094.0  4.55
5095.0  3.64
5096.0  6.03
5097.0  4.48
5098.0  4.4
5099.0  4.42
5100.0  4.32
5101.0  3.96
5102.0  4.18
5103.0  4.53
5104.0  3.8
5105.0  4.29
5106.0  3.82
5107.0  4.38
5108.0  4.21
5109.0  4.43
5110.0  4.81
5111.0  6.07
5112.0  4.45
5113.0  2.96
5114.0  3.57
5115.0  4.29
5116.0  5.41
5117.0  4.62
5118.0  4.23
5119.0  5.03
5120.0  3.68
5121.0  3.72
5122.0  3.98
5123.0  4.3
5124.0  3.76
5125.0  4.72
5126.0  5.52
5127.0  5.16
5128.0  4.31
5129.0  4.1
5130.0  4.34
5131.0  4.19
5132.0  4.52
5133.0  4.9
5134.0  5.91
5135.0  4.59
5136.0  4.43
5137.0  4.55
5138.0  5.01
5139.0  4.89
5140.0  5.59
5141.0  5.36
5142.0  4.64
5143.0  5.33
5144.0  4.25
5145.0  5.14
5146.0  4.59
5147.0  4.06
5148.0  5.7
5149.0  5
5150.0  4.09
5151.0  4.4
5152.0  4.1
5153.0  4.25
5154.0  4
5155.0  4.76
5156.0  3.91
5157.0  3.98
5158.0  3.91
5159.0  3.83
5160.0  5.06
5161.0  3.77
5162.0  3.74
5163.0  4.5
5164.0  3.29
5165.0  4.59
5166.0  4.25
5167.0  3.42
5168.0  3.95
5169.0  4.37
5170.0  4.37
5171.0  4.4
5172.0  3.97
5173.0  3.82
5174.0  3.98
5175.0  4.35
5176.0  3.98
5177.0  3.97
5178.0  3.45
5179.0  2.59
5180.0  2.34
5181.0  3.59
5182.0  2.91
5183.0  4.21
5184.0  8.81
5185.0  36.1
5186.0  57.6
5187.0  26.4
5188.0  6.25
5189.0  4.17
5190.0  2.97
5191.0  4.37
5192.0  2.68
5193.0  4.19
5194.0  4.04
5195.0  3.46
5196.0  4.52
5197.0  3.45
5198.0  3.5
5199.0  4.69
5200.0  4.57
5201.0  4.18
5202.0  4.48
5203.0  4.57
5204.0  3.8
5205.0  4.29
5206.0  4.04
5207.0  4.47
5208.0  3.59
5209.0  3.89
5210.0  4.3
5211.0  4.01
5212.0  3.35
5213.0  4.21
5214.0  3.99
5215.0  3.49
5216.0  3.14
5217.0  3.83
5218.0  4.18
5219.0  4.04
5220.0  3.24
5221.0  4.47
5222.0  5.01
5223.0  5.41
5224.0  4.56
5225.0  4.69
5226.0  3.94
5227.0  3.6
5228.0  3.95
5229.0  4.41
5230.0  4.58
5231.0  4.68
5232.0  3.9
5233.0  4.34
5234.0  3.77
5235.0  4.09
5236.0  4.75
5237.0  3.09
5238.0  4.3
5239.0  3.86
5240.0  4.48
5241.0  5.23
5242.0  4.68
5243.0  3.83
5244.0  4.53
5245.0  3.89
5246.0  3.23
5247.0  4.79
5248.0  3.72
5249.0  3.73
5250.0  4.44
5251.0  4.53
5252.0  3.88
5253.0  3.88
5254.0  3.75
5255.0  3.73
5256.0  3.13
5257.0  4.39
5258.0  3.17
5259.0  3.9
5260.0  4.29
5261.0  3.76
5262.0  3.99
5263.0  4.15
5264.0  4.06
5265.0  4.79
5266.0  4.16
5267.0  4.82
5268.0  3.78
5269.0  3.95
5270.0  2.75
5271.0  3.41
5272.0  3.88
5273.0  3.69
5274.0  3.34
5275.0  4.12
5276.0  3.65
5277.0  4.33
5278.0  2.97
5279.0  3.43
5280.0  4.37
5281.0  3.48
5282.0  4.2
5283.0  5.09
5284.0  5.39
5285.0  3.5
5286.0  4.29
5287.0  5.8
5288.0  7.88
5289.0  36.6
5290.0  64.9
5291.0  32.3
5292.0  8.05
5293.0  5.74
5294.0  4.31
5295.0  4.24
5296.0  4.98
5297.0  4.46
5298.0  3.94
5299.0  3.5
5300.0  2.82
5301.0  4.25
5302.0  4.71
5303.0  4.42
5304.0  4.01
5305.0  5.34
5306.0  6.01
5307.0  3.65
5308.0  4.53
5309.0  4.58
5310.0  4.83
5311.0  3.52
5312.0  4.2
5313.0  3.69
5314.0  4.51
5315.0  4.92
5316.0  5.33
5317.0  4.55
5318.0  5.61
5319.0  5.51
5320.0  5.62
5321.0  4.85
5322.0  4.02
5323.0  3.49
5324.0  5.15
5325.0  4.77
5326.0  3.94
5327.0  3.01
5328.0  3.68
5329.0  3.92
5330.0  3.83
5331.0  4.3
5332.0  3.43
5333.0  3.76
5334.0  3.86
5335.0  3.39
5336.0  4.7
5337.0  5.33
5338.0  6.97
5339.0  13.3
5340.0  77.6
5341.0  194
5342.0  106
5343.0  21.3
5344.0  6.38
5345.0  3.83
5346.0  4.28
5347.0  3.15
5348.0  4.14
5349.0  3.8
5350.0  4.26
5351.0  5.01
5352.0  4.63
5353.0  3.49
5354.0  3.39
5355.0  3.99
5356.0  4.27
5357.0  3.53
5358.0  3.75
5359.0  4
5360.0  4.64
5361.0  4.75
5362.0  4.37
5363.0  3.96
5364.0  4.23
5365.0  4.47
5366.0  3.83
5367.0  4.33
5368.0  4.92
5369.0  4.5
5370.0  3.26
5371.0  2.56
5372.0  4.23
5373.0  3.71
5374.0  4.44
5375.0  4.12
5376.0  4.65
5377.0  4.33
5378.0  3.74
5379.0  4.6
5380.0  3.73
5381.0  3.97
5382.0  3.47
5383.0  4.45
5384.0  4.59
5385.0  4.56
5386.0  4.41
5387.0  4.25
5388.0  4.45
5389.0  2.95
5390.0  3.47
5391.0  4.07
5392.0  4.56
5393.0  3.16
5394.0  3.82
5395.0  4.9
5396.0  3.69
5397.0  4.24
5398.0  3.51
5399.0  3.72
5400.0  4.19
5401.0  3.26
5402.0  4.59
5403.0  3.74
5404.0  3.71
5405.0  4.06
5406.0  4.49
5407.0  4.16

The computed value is 0.37 mag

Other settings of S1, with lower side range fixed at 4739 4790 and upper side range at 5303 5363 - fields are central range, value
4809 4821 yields 0.09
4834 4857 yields 0.23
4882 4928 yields 0.32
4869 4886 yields 0.22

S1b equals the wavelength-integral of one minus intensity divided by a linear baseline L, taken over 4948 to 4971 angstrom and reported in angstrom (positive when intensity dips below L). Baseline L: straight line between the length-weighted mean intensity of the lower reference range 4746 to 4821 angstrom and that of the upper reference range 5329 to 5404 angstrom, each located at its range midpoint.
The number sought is 4.23 angstrom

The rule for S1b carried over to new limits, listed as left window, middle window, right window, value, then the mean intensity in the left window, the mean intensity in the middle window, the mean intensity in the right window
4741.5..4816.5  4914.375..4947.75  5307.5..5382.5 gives 7.2 angstrom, 4.85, 4.77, 9.48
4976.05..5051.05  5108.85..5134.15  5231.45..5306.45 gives 2.7 angstrom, 4.42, 4.48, 5.85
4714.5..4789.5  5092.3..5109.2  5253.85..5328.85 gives 3.7 angstrom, 4.91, 4.37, 5.95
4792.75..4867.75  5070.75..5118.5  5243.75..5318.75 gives 7.5 angstrom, 4.69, 4.55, 5.9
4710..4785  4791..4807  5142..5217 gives 1.2 angstrom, 5.03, 4.71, 5.57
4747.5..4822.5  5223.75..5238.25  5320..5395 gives 7.3 angstrom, 4.85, 4.17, 9.38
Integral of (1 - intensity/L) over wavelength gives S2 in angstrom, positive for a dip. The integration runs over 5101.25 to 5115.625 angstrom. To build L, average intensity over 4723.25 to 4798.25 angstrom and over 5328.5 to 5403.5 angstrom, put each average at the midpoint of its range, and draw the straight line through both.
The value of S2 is 6.1 angstrom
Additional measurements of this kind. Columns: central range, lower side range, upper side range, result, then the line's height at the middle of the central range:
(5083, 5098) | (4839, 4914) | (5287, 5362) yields 6.2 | 7.87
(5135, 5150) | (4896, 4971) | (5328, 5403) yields 4.6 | 7.02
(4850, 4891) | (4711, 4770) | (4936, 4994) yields 0.9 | 4.93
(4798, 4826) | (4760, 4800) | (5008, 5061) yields -0.3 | 4.72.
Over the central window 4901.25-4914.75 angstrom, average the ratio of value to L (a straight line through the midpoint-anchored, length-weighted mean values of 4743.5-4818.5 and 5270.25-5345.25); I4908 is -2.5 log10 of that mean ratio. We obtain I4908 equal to 0.316 mag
